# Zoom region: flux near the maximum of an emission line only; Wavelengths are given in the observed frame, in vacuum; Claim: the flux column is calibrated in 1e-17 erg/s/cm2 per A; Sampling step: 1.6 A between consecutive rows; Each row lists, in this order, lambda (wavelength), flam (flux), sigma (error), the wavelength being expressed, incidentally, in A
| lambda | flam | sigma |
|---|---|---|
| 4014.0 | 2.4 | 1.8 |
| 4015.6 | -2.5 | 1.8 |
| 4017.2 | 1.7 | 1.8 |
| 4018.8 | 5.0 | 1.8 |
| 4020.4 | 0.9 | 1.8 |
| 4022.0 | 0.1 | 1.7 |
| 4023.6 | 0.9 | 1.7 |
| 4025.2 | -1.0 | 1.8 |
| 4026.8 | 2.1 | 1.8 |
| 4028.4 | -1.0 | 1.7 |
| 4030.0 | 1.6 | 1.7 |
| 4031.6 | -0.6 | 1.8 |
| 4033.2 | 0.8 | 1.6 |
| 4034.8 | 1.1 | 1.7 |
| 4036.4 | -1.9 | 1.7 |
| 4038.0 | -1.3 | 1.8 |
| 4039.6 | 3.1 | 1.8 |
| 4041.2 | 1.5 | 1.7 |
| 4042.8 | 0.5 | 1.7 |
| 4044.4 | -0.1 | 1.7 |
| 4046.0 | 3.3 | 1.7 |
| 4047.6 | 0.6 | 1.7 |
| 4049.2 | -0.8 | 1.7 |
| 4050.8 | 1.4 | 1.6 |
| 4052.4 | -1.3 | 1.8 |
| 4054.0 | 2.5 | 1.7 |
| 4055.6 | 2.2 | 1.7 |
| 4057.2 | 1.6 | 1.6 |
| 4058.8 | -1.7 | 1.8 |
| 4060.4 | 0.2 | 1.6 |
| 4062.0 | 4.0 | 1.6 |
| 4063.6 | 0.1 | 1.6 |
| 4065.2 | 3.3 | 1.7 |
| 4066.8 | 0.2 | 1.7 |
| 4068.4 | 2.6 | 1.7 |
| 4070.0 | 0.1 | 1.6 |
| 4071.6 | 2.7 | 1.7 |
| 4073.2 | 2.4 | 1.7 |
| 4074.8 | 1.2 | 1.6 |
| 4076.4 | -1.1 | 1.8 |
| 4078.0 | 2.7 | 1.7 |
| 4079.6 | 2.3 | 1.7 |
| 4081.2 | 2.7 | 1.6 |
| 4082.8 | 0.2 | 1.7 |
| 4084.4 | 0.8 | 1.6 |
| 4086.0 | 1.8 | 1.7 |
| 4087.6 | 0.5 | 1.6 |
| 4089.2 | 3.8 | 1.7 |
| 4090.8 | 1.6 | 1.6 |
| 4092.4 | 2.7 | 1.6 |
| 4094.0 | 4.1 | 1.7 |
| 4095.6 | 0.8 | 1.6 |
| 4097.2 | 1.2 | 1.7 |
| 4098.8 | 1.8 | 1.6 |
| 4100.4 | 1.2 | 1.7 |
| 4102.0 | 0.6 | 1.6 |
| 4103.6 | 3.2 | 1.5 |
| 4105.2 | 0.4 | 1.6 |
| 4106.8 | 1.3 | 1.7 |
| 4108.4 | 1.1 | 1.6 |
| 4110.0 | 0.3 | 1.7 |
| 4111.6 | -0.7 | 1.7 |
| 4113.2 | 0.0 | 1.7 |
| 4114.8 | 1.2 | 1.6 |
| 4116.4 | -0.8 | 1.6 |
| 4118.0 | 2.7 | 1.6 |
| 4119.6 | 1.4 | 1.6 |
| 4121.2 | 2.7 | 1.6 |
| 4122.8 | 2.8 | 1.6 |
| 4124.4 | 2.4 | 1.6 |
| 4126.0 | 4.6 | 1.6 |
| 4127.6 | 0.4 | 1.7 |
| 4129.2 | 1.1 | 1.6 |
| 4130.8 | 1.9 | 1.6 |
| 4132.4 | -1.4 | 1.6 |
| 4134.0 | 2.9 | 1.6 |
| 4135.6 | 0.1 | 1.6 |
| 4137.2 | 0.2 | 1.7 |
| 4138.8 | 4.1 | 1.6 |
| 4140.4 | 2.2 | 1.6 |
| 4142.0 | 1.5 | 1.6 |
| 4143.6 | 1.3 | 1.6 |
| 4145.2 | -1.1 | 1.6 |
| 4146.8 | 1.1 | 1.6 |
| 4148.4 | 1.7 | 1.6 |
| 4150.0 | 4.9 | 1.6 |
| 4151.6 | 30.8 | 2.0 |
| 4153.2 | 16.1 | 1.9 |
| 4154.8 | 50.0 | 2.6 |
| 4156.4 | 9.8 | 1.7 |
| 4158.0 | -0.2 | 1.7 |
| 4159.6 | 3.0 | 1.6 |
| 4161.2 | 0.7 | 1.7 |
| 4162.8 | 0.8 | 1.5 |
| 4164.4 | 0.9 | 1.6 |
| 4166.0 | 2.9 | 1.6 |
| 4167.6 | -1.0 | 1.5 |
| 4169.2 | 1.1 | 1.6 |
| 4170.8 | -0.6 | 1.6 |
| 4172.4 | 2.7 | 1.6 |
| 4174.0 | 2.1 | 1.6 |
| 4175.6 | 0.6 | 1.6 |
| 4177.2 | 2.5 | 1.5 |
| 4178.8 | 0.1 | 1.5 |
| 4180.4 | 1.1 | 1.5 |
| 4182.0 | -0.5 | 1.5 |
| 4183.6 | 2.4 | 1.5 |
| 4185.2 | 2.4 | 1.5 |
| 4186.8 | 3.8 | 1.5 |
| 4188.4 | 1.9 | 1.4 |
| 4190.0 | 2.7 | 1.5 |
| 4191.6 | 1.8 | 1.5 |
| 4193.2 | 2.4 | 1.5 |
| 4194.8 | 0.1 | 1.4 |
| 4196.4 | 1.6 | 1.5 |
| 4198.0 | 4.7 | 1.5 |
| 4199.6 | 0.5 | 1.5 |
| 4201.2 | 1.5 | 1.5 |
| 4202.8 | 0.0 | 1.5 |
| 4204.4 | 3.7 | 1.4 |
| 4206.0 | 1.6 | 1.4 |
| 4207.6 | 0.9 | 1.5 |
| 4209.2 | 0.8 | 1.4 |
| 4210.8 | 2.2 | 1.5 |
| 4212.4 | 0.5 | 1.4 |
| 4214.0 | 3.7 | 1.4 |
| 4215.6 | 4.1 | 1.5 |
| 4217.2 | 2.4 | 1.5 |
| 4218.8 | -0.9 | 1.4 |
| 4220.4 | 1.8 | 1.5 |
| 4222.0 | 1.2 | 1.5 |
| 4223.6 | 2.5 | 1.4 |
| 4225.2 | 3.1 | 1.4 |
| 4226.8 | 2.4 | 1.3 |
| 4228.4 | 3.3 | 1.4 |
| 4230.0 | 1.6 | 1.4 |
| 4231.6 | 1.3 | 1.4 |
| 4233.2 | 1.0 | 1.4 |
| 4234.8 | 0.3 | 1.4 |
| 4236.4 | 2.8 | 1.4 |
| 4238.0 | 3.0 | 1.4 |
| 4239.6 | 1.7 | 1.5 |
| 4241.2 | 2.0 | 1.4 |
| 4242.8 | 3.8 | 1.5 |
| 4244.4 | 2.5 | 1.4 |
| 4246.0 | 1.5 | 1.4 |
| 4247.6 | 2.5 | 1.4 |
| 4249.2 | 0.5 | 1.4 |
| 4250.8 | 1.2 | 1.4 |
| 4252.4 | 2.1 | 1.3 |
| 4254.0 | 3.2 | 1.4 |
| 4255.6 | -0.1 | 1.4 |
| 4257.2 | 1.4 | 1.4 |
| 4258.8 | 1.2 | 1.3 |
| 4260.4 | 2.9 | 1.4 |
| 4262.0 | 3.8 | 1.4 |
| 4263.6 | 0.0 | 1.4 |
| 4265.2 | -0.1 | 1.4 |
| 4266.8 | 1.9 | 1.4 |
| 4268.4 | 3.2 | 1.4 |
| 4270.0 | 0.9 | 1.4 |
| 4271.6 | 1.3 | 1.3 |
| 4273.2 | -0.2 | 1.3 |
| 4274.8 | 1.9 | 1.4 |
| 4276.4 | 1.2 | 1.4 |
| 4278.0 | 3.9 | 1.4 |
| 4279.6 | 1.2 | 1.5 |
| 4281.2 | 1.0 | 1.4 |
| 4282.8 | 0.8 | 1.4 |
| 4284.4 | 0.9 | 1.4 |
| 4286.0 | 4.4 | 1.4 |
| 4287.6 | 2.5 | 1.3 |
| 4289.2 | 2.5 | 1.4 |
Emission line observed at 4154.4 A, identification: [O II]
